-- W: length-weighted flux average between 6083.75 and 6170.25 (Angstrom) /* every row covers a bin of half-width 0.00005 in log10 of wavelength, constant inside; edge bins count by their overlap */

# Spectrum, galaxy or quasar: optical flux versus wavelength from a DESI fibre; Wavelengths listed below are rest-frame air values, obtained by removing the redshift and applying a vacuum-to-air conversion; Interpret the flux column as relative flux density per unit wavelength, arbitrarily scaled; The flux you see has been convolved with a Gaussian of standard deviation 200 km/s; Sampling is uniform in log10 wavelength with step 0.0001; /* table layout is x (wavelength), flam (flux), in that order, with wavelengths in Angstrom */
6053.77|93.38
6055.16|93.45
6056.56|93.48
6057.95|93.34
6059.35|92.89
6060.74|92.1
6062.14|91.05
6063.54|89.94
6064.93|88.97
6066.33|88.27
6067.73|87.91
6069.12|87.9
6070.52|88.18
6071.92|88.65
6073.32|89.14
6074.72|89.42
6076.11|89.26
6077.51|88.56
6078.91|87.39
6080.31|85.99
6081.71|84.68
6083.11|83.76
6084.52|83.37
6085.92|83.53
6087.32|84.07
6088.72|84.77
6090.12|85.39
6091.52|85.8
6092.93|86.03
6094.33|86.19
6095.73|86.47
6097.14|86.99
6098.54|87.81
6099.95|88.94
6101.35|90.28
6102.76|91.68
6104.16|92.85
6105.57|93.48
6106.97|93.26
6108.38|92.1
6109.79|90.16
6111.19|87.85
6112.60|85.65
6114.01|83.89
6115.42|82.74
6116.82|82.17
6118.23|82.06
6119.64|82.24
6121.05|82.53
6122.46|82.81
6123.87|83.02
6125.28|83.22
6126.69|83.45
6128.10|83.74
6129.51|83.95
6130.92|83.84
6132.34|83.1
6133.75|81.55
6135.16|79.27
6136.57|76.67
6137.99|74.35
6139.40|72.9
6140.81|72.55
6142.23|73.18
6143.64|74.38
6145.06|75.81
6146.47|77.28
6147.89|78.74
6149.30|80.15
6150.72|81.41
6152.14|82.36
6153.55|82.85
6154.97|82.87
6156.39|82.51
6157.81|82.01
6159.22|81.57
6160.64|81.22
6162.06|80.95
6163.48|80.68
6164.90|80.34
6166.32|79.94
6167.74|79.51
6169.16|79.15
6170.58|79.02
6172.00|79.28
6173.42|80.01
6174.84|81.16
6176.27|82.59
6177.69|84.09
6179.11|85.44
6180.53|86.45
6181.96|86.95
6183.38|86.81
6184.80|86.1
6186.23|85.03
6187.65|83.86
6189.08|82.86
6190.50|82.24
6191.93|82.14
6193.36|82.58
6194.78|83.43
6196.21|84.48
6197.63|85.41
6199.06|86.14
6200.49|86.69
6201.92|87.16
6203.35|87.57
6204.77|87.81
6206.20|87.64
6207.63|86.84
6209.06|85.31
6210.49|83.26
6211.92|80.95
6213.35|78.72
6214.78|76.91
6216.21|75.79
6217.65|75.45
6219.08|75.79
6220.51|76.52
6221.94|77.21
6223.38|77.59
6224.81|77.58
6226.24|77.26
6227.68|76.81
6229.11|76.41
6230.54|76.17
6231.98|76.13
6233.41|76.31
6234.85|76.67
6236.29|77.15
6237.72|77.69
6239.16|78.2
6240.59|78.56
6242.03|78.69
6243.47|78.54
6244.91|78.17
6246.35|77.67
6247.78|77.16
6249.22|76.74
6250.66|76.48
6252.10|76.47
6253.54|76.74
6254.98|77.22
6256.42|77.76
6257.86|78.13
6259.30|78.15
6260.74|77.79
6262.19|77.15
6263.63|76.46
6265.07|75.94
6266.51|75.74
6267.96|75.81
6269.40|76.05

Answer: 83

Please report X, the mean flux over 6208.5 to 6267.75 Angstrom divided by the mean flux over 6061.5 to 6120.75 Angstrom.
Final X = 0.9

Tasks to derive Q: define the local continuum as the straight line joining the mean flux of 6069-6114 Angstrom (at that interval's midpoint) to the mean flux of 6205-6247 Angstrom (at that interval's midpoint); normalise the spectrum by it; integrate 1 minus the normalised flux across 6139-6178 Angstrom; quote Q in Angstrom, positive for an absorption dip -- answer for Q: 1.7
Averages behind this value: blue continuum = 87.7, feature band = 79.6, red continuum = 78.6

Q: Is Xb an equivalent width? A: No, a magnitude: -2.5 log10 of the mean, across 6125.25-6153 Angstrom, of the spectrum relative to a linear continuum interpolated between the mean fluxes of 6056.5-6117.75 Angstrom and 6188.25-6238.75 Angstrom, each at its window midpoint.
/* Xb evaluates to 0.08 mag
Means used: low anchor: 88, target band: 79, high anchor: 80.7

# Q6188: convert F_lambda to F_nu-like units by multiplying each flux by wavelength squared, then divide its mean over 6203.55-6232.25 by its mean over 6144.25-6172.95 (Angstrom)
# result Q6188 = 1.01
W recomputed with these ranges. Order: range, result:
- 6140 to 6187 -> 81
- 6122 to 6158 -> 79.9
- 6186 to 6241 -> 80.8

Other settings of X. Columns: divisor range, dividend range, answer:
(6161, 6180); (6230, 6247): 0.96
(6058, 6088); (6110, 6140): 0.93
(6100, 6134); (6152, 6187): 0.96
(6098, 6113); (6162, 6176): 0.88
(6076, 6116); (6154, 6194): 0.94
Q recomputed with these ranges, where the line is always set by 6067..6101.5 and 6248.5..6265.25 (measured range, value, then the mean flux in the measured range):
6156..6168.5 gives 0.23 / 80.9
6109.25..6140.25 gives 0.84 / 82.3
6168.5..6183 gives -0.16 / 82.5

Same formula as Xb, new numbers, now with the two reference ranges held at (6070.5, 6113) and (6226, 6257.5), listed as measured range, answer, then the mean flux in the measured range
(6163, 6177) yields 0.03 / 80.2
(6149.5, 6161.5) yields 0.02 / 82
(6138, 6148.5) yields 0.13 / 74.9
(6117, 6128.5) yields 0.04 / 82.8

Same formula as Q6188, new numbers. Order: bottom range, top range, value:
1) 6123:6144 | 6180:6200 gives 1.09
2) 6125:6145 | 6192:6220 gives 1.08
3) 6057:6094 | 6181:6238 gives 0.97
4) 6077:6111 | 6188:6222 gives 0.98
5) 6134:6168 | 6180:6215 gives 1.09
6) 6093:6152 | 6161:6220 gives 1.02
